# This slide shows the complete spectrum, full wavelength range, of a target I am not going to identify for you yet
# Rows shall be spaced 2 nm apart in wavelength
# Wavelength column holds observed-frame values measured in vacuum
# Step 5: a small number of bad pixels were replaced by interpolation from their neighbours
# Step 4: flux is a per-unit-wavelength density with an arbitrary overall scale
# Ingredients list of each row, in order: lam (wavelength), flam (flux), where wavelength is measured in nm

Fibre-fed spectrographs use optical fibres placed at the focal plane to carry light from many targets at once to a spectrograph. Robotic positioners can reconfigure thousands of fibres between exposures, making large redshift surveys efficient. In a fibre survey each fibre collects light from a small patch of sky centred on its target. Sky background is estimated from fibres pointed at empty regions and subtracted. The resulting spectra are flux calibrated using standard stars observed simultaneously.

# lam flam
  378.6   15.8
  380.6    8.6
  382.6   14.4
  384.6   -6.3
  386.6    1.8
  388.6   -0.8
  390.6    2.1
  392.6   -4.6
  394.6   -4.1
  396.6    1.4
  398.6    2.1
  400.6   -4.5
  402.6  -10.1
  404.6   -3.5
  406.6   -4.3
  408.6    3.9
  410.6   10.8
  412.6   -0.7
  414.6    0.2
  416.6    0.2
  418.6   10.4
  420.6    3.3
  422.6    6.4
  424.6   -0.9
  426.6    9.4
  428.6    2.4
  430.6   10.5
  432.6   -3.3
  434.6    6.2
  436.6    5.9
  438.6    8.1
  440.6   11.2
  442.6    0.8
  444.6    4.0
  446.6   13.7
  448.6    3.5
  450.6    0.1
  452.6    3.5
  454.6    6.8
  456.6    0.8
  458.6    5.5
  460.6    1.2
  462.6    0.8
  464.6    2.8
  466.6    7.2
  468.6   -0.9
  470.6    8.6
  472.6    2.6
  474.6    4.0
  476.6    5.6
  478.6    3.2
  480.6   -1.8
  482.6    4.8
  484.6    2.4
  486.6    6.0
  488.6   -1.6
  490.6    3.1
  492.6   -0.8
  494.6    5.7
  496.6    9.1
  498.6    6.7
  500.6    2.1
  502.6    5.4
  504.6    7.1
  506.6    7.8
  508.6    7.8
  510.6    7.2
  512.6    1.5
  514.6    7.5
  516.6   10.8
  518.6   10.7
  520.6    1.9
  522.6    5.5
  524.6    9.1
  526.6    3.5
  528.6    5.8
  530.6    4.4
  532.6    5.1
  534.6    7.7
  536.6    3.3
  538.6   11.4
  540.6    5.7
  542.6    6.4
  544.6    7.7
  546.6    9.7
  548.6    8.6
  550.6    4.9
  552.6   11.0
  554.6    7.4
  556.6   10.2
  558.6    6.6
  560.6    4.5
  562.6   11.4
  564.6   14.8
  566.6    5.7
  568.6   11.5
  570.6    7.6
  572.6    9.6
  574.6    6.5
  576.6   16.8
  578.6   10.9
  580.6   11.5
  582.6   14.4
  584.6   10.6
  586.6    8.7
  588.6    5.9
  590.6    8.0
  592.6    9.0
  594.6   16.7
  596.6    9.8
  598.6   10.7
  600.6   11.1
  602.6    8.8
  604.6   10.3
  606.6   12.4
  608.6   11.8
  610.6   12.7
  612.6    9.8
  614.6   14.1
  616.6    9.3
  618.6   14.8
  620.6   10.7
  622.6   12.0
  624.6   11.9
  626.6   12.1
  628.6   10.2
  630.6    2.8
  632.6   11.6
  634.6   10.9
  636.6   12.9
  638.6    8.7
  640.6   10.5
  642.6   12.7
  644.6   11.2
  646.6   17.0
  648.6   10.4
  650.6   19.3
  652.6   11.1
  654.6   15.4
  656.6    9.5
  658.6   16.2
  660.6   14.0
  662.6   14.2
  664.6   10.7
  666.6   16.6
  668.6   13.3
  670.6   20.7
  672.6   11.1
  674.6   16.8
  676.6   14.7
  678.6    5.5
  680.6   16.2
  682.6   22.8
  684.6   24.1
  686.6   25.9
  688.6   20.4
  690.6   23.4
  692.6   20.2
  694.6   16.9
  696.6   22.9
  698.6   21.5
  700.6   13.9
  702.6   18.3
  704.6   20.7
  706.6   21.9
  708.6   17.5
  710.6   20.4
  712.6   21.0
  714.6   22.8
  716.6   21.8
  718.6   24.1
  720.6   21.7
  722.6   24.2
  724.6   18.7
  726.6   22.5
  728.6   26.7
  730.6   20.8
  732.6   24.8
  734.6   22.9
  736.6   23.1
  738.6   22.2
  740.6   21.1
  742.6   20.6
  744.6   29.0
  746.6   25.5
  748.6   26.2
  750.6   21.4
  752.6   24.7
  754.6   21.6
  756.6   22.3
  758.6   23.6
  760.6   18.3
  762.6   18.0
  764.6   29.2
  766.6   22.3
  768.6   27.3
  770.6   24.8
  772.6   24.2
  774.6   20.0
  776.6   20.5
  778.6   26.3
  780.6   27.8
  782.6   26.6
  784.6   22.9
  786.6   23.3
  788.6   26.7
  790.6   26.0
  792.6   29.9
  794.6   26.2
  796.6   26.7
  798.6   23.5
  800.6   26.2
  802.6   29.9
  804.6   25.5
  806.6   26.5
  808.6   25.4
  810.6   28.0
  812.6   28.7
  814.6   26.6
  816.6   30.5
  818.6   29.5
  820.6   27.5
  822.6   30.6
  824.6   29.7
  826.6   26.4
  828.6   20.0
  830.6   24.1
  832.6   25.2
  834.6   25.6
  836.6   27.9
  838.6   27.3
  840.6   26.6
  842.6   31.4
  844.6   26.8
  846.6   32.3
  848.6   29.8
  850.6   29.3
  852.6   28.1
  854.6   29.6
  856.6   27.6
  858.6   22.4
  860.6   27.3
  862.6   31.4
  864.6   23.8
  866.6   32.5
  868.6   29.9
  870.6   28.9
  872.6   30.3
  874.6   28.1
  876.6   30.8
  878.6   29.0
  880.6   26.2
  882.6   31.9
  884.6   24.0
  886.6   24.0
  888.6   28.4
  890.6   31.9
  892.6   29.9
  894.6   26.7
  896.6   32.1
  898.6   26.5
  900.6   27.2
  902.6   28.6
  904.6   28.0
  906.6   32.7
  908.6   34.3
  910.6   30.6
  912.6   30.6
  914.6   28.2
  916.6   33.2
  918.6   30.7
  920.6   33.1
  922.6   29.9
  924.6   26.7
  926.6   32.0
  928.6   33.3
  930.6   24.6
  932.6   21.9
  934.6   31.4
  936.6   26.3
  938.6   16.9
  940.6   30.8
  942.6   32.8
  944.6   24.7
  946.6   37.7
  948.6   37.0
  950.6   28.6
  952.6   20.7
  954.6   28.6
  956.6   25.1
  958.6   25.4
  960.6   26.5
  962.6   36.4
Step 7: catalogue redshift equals 0.709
